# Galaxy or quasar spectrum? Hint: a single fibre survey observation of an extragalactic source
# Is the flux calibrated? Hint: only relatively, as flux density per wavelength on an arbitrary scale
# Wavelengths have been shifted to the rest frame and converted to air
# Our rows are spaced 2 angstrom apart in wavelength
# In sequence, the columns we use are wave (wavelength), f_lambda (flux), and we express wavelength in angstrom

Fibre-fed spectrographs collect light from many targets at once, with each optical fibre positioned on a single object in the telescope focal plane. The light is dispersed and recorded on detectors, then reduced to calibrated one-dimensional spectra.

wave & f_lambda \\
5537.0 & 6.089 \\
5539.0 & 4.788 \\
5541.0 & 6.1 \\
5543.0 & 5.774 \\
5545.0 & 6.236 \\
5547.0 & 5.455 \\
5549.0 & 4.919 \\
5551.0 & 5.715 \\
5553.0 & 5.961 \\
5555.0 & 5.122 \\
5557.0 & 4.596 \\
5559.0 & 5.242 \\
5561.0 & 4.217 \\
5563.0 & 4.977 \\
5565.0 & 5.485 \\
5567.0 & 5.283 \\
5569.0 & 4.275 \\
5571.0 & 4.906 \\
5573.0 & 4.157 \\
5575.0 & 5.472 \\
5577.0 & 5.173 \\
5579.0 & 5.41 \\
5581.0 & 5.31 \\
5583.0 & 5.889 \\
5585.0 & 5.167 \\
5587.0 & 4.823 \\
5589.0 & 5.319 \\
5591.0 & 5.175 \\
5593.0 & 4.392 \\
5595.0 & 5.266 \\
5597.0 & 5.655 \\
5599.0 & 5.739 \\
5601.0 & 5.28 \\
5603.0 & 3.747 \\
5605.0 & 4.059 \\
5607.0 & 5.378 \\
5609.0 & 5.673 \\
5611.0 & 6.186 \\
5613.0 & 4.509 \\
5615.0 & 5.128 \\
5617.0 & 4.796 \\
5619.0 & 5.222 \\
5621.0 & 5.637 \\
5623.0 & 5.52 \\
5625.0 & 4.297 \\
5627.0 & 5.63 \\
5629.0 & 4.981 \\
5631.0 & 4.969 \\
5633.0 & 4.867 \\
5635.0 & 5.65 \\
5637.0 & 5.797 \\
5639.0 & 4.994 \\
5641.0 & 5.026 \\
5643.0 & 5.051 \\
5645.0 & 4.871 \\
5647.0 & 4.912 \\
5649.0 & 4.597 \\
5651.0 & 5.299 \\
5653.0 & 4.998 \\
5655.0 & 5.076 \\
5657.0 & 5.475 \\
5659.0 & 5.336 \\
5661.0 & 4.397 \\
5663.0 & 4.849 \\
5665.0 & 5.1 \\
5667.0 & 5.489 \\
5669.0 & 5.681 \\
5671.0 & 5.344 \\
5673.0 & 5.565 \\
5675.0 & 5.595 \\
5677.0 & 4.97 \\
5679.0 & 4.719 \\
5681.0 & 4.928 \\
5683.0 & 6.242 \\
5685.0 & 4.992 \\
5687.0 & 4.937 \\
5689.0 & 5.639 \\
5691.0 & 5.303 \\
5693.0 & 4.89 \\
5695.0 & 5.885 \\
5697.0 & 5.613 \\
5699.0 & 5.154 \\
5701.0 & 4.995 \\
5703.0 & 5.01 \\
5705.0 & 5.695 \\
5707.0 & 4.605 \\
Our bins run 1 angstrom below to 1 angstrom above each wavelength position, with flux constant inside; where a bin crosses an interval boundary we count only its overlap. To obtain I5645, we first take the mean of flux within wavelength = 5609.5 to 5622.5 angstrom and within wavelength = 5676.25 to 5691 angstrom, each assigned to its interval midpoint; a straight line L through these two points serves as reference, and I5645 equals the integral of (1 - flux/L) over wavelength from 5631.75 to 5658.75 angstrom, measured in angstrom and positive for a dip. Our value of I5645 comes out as 0.6 angstrom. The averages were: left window 5.27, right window 5.21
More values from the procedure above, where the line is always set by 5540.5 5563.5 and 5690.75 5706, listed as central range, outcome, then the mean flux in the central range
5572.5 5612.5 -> 1.3 angstrom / 5.17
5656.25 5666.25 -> 0.6 angstrom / 5.03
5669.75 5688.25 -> 0.2 angstrom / 5.27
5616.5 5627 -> 0.3 angstrom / 5.16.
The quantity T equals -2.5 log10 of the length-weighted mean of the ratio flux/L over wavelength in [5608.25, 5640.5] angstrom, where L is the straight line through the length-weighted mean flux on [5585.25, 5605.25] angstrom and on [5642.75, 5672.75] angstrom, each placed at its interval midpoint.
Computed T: -0.04 mag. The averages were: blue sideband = 4.99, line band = 5.23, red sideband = 5.11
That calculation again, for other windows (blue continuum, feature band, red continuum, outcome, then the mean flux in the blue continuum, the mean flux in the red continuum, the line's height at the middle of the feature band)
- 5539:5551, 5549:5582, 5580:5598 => 0.07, 5.62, 5.22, 5.44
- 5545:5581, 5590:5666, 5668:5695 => 0.03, 5.12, 5.31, 5.23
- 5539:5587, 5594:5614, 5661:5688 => 0.02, 5.24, 5.23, 5.23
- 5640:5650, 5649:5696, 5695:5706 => -0.02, 4.89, 5.35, 5.12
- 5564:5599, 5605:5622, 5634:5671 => -0.02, 5.14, 5.15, 5.15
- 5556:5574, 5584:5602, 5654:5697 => -0.06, 4.79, 5.27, 4.91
